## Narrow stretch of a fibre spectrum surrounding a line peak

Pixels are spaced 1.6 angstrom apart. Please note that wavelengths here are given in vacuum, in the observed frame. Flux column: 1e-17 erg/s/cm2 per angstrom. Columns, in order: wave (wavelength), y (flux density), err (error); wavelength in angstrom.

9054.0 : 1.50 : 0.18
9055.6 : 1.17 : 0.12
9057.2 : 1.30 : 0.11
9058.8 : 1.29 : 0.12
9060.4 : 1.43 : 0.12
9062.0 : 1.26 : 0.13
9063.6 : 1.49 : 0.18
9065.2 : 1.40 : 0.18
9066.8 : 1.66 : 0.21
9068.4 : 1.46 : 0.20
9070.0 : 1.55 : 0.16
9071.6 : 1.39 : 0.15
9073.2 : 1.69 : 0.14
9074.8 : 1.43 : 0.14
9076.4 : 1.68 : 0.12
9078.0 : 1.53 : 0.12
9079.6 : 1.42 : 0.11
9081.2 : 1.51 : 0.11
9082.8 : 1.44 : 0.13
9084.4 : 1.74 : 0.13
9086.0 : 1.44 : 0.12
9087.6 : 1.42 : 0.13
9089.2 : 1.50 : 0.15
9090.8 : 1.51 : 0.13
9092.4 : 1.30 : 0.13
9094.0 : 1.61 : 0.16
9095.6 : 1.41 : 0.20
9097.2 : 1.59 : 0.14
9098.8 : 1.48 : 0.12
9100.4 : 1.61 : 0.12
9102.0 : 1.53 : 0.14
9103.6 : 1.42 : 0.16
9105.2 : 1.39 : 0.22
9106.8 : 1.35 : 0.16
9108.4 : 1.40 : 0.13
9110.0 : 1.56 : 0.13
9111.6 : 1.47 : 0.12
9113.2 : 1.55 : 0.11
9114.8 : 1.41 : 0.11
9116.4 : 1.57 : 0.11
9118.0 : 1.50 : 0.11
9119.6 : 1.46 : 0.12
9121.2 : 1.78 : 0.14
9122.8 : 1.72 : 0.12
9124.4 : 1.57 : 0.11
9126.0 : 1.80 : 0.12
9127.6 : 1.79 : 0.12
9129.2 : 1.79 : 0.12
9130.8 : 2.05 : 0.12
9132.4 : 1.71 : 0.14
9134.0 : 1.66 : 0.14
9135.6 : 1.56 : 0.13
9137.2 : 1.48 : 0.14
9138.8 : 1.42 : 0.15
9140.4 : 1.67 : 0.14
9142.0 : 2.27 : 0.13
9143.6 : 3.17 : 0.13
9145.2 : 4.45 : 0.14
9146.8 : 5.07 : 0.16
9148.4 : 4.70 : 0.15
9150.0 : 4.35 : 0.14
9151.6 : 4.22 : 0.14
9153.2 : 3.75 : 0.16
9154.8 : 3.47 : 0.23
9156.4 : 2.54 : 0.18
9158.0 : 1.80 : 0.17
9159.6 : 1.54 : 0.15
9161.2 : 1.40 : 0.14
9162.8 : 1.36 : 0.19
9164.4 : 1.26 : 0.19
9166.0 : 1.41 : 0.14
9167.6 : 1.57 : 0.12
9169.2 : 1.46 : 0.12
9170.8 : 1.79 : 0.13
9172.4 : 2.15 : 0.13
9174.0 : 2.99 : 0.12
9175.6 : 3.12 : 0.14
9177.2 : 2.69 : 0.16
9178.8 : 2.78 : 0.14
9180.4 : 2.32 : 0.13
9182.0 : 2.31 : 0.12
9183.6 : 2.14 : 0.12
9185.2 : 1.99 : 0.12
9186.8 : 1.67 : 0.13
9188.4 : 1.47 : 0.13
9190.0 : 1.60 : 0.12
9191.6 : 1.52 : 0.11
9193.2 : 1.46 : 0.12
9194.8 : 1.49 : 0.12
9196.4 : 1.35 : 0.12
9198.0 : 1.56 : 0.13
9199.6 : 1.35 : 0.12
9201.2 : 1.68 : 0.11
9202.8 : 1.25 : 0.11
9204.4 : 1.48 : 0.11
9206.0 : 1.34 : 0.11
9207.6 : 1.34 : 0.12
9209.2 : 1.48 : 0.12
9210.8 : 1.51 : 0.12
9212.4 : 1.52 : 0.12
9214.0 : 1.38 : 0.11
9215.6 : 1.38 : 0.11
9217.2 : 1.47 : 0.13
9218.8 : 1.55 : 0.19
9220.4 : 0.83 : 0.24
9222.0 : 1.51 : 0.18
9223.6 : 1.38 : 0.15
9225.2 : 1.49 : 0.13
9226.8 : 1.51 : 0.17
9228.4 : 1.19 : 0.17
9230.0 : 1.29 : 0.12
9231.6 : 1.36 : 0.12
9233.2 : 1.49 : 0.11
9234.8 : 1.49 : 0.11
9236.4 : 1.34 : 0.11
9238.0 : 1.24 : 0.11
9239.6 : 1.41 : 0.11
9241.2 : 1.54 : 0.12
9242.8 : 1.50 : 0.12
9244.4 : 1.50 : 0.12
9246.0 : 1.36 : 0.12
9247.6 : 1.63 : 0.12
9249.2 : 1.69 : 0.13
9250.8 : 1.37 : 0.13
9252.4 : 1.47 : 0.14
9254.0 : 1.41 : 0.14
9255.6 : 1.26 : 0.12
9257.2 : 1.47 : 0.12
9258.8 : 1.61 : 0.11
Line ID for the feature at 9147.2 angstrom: H-alpha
